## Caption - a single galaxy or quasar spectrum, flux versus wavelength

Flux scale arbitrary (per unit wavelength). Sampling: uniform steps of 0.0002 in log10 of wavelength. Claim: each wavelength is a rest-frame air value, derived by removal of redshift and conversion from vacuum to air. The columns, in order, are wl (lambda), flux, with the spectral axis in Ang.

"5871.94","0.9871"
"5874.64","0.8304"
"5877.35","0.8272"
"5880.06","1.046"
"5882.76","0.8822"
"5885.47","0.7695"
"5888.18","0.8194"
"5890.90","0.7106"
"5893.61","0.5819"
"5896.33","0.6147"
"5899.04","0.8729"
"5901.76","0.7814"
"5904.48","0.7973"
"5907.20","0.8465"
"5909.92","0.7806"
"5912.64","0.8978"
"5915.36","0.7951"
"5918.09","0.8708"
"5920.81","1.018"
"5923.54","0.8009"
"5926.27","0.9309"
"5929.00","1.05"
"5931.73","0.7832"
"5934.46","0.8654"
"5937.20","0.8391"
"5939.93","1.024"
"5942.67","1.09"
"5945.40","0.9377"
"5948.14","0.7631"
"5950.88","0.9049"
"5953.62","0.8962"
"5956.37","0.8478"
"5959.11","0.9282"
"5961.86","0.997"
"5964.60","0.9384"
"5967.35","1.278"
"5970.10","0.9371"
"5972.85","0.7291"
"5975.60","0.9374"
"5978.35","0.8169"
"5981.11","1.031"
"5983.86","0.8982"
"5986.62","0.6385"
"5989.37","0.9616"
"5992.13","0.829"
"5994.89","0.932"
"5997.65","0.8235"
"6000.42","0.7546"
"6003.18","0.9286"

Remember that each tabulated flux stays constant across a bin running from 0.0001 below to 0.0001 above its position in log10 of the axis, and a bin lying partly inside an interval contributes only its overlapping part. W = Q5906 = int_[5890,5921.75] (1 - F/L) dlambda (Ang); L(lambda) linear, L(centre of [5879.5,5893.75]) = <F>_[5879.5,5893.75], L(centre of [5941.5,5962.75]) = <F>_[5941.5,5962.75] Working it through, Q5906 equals 1.7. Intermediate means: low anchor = 0.807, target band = 0.796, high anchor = 0.917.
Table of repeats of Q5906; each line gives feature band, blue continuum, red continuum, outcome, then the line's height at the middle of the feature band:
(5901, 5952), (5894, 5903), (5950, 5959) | -4.52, 0.812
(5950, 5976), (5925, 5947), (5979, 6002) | -1.21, 0.898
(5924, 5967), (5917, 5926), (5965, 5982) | -0.05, 0.925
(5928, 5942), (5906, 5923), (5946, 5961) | -0.75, 0.871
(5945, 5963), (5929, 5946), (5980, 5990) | 0.38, 0.912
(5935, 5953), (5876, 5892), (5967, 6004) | -1.17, 0.866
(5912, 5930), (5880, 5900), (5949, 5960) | -1.77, 0.825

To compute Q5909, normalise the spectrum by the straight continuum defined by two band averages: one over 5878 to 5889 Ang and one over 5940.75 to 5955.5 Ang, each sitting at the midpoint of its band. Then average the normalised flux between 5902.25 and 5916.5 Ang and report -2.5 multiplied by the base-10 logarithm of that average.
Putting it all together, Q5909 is 0.09 mag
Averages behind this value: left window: 0.879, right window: 0.92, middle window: 0.822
